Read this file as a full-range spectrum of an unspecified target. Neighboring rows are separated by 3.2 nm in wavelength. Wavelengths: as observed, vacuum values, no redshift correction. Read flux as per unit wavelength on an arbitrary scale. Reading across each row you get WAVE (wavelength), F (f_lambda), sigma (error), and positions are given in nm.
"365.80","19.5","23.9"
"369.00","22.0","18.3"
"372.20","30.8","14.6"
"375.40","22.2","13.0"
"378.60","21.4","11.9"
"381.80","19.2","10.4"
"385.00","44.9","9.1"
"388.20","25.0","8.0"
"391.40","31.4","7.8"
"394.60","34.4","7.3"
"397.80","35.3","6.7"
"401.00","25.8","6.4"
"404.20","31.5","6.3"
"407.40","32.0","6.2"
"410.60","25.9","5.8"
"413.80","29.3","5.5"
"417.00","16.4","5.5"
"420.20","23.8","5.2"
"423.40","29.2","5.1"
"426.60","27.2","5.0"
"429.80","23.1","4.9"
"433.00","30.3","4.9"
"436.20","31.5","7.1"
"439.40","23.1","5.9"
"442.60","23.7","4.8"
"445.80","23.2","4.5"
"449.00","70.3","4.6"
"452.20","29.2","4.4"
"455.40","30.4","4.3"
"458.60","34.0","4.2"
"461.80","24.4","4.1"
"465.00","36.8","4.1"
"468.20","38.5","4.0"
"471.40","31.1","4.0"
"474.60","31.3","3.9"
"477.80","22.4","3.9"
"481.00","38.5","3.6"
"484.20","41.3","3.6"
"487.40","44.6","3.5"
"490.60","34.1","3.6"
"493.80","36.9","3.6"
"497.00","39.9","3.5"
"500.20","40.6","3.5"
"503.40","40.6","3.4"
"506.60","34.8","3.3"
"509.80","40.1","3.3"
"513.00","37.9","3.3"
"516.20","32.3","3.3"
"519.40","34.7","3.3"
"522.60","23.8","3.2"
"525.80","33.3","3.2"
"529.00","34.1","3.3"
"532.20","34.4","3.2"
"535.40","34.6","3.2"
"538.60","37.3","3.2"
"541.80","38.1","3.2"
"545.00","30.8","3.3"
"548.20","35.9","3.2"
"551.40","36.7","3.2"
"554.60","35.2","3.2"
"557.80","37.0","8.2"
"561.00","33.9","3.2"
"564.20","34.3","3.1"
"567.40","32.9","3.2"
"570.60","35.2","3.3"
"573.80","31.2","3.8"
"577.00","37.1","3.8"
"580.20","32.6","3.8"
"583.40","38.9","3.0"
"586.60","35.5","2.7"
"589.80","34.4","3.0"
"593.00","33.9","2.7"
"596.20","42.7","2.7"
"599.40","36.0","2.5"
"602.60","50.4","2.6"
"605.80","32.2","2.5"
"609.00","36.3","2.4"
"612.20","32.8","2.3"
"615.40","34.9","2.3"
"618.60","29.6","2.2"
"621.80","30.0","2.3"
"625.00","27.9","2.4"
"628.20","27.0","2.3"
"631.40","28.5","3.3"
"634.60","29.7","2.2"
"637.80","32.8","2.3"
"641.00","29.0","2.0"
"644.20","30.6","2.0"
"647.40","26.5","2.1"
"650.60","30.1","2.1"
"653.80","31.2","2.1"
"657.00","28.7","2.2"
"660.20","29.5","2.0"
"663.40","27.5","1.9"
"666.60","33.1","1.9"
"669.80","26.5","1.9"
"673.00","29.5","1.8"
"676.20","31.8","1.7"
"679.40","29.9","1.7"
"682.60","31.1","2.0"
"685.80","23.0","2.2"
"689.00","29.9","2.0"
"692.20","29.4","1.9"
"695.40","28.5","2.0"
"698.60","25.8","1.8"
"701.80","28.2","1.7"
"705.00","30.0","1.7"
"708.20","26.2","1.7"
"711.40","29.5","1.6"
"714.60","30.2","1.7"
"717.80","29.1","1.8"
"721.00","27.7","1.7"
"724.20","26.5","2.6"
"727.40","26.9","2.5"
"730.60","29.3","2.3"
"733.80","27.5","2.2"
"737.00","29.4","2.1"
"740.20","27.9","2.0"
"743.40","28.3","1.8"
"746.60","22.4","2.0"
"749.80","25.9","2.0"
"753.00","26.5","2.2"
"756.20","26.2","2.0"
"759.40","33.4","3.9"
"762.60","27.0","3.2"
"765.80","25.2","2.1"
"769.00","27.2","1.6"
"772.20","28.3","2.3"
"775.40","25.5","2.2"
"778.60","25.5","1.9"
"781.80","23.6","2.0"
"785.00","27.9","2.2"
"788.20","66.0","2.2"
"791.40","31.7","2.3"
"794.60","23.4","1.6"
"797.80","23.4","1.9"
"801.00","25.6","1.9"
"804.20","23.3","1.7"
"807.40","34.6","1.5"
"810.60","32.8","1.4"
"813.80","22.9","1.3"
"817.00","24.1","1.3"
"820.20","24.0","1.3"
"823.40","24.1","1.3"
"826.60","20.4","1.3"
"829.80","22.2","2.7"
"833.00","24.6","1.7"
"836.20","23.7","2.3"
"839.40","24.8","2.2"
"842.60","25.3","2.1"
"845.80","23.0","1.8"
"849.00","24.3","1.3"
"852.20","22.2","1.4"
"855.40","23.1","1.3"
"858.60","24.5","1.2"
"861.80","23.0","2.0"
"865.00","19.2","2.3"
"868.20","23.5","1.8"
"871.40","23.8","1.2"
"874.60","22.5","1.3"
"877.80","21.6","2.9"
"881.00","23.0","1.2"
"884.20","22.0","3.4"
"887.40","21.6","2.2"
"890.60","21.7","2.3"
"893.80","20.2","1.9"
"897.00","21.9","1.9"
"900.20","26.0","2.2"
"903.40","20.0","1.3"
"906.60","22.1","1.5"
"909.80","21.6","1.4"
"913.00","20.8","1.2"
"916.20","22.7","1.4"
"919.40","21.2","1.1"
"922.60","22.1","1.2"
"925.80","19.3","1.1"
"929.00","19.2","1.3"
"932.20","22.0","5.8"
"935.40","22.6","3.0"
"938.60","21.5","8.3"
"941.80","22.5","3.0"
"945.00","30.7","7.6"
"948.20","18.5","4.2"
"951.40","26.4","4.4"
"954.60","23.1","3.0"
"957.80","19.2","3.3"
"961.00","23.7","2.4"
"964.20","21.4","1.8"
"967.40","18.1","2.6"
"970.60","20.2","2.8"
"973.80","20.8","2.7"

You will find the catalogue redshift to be 0.202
